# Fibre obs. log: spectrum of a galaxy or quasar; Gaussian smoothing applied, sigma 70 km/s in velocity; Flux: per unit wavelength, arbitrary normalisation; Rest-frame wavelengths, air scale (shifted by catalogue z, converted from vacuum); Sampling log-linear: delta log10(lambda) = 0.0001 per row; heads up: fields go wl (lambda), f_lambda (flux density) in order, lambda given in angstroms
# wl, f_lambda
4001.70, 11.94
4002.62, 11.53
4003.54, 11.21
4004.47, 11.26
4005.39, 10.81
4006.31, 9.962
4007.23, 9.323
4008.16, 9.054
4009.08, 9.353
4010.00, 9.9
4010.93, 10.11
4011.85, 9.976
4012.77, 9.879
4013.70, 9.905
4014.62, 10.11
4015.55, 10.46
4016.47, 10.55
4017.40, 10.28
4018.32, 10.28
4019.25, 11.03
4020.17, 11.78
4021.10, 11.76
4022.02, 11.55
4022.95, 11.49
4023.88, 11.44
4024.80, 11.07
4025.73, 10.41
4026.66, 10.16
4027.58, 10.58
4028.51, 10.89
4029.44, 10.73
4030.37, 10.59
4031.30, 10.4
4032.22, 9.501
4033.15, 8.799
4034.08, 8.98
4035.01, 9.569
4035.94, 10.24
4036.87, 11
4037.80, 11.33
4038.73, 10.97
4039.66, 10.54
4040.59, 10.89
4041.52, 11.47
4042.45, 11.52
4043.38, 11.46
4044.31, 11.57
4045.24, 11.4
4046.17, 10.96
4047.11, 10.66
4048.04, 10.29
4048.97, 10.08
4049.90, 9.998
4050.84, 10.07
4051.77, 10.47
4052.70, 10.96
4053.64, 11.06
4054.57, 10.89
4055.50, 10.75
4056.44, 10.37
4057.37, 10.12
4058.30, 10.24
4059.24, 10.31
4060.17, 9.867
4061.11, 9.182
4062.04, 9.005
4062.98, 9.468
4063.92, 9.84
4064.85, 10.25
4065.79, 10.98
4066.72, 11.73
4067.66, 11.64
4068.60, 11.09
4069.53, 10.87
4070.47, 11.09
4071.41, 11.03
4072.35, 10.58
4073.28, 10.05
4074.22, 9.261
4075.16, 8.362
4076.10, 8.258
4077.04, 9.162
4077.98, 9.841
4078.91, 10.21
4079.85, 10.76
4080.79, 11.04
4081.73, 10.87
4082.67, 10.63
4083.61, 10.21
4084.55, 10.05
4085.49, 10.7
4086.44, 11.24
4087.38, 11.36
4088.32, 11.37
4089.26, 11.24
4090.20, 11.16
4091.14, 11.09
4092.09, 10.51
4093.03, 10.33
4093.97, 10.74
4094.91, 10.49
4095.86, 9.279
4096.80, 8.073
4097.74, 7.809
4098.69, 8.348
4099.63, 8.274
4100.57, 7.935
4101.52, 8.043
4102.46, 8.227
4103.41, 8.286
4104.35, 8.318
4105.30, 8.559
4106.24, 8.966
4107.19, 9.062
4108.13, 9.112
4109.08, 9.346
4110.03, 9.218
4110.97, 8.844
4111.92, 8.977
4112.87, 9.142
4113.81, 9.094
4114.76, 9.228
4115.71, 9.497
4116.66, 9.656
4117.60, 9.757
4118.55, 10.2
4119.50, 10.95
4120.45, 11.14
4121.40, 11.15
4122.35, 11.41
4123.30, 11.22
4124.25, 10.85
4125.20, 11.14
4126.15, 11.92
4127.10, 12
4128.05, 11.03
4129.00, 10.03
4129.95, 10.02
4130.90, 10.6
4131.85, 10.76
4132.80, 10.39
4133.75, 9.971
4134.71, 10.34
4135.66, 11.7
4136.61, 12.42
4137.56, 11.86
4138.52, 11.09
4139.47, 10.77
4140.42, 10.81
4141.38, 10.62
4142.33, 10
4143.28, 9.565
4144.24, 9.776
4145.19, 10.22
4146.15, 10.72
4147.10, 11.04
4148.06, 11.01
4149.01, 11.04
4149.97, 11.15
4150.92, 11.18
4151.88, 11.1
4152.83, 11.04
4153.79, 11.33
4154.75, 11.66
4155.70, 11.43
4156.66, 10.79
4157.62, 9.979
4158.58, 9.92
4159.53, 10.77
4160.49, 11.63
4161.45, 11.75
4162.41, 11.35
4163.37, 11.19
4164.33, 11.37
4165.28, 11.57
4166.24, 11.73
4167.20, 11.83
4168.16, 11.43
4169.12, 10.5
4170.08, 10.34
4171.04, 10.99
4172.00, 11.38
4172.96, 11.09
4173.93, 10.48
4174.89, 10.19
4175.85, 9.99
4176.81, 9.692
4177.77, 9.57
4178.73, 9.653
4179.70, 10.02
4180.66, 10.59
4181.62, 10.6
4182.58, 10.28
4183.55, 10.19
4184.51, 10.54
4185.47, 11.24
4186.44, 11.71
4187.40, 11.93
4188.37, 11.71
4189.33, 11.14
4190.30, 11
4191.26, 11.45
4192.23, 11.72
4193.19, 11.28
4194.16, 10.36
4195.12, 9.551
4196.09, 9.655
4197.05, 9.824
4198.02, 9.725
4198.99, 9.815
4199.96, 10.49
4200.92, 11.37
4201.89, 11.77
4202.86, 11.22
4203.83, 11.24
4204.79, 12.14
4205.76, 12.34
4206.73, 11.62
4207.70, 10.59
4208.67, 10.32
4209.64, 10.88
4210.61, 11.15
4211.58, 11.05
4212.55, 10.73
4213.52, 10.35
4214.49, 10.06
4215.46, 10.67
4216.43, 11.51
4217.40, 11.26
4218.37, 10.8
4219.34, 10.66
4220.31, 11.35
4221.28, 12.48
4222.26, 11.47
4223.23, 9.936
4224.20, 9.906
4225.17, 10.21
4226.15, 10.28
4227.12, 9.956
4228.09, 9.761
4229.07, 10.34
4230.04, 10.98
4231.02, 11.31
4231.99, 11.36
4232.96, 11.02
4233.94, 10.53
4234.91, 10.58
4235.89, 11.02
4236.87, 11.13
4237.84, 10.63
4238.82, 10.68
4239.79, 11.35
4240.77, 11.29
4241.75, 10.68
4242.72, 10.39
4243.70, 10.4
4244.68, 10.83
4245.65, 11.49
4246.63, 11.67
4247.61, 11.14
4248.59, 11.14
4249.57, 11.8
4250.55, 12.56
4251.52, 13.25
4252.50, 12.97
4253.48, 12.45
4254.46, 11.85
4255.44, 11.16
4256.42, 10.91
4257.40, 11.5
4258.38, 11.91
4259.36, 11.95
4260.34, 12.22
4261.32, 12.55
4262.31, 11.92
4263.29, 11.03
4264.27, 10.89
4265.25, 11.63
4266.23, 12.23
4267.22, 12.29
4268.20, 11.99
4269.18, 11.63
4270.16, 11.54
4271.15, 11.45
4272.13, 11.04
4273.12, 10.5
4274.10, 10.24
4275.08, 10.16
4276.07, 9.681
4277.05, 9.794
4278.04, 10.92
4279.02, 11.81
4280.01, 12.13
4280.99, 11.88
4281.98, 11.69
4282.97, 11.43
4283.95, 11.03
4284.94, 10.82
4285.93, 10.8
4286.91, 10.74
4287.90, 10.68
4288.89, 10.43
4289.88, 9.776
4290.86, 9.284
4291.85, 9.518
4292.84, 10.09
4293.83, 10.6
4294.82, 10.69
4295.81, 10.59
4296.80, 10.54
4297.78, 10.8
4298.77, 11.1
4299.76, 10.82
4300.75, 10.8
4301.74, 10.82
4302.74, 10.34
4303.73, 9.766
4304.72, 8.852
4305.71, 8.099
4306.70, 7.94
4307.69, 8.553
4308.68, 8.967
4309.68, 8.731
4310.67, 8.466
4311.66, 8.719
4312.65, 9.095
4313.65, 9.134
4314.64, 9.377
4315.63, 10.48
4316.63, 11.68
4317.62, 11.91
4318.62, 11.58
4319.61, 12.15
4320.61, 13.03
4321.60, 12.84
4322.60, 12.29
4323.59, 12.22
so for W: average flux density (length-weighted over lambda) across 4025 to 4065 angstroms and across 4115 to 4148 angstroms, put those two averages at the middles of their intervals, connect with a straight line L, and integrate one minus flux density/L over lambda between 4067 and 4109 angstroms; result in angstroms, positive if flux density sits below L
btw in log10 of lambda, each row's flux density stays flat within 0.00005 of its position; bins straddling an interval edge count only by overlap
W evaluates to 2.8 angstroms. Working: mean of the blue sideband 10.4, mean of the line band 9.85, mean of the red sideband 10.7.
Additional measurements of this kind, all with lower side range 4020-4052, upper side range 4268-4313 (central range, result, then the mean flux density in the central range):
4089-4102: 1.4 angstroms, 9.5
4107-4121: 1.3 angstroms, 9.57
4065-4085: 0.5 angstroms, 10.4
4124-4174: -2.0 angstroms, 11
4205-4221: -0.9 angstroms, 11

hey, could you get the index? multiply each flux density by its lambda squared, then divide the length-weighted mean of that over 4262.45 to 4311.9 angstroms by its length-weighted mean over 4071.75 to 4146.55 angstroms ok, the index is 1.13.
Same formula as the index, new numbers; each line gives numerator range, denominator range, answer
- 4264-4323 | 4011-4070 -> 1.13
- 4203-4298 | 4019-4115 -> 1.19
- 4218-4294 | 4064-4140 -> 1.18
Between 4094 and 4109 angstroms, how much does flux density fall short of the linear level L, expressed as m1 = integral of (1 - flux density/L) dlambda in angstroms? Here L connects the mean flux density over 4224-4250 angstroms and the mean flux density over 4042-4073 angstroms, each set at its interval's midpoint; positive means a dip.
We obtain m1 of 2.8 angstroms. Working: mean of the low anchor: 10.6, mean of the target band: 8.67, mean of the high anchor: 10.8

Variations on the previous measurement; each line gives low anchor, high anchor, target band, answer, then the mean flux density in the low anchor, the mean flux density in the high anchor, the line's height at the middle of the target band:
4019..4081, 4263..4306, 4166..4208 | -0.64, 10.5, 10.8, 10.7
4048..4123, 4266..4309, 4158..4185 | -1.37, 9.96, 10.6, 10.2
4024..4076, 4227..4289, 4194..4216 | 0.60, 10.5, 11.2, 11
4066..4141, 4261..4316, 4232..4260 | -2.62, 10.2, 10.5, 10.4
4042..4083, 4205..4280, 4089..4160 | 3.18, 10.4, 11.2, 10.7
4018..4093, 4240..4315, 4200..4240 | -0.71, 10.6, 10.8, 10.7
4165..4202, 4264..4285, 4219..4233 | 0.29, 10.7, 11.2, 11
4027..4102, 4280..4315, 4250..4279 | -4.13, 10.3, 10.1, 10.1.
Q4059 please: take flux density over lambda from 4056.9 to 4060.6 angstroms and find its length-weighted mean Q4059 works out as 10.2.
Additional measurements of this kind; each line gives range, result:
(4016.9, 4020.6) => 10.8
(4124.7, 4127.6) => 11.7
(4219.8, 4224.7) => 11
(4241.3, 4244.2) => 10.5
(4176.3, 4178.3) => 9.66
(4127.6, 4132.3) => 10.5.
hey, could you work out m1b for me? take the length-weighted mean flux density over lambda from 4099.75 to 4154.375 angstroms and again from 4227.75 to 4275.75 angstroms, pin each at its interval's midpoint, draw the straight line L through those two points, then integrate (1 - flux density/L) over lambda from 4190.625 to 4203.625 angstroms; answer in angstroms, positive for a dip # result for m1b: 0.2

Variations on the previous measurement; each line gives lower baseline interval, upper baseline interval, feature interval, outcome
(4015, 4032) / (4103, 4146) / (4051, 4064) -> 0.5 angstroms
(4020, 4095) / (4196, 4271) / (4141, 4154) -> 0.2 angstroms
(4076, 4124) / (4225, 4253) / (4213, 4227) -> 0.2 angstroms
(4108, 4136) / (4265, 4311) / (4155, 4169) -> -1.1 angstroms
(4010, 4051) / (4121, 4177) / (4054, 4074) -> 0.5 angstroms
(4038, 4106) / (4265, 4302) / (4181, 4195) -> -0.6 angstroms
